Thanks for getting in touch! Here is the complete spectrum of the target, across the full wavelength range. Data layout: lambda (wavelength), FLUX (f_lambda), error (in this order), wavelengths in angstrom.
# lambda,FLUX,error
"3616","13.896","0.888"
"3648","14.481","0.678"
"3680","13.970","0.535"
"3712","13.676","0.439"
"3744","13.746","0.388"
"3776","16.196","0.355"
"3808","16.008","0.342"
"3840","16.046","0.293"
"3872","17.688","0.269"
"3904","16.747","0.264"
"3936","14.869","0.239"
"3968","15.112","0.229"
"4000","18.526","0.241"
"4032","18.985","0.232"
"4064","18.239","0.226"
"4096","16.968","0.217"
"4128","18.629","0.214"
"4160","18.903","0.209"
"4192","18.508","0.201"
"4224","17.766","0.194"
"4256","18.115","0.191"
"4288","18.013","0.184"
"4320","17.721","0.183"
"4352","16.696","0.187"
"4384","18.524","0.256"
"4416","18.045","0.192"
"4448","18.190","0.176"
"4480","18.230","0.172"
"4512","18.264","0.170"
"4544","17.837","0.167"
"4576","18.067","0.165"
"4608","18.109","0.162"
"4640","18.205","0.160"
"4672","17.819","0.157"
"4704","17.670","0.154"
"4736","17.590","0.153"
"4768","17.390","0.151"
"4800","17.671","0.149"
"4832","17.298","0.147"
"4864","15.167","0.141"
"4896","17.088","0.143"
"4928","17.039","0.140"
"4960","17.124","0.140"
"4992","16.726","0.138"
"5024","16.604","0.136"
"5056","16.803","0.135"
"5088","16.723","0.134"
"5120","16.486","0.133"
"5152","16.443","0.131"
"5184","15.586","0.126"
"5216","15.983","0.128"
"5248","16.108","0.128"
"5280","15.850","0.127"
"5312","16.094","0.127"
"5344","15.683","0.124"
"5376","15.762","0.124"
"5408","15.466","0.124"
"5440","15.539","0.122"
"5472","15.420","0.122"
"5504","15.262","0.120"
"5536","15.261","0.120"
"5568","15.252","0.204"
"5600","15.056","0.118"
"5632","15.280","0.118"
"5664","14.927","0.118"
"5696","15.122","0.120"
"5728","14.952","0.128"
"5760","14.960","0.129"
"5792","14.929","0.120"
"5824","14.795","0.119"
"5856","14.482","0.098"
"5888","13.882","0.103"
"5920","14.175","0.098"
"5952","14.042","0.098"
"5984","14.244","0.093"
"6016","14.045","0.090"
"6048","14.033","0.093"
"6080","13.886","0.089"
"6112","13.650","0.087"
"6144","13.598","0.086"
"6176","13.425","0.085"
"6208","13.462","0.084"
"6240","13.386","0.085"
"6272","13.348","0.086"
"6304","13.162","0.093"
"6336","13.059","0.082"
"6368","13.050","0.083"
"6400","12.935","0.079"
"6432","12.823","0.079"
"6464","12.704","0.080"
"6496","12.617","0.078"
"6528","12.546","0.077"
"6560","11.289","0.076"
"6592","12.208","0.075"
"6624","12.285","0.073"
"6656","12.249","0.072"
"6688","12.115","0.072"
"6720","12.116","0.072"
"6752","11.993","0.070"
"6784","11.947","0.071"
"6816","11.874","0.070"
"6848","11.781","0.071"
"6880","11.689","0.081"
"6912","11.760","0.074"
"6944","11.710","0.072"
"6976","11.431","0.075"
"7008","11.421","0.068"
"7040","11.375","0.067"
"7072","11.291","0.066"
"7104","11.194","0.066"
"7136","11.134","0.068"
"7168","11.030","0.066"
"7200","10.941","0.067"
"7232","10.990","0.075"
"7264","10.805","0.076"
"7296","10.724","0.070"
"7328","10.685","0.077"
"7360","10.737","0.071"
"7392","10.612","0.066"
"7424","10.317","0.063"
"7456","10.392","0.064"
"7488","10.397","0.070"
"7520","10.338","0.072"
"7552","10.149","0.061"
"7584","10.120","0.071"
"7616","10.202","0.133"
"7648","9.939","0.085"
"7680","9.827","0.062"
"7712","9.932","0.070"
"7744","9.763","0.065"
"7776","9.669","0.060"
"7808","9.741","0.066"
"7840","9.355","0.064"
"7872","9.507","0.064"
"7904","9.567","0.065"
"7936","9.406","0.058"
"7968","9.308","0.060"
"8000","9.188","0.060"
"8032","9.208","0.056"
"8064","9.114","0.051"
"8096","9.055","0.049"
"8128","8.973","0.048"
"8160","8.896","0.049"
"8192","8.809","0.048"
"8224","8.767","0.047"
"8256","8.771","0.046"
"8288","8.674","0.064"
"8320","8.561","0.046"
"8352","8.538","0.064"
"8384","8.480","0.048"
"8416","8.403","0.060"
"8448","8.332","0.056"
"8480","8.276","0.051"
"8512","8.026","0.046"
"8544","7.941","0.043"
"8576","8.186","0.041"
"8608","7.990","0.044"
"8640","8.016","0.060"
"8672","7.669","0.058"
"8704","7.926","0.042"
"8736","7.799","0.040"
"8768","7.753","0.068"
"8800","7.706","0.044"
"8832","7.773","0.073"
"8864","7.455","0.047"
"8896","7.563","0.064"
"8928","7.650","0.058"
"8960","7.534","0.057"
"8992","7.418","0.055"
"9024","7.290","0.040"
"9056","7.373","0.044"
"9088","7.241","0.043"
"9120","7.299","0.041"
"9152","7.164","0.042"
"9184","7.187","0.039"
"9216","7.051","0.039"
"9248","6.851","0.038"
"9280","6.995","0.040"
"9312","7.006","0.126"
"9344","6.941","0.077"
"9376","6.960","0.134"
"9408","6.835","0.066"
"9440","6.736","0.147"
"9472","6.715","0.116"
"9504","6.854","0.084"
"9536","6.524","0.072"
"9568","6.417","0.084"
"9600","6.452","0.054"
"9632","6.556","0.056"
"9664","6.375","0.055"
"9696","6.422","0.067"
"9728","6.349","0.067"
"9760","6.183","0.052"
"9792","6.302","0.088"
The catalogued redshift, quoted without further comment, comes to 0.001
